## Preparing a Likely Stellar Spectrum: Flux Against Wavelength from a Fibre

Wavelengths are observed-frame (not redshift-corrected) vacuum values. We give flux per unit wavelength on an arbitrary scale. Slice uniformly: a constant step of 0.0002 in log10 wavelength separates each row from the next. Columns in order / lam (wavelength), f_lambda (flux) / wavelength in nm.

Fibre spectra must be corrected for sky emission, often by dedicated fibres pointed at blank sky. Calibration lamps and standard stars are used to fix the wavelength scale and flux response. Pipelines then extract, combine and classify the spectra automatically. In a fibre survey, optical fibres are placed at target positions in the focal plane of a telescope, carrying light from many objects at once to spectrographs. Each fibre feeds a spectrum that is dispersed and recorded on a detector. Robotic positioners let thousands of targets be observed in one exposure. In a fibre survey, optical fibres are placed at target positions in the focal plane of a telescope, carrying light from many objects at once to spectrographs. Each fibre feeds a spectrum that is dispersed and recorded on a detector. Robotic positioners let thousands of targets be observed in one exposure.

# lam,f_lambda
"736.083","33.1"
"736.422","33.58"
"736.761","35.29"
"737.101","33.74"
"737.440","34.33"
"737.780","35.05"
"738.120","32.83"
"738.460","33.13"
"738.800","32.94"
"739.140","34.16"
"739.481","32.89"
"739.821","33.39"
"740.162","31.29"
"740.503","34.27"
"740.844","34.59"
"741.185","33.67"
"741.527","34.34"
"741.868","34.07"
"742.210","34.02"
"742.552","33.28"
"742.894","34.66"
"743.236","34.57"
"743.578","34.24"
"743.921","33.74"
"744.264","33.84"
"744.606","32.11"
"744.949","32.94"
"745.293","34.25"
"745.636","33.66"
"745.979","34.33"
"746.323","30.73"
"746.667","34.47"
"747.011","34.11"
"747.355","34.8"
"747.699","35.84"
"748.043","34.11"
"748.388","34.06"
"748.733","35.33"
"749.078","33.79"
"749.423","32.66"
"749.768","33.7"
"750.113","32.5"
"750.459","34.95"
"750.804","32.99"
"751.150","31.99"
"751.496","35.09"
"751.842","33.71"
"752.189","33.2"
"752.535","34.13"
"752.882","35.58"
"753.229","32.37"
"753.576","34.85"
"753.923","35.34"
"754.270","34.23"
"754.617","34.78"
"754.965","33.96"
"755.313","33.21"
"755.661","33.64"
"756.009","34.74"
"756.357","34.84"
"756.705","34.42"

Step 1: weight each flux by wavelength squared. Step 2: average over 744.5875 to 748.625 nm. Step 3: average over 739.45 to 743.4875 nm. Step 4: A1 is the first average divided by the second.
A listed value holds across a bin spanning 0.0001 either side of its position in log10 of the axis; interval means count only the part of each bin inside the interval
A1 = 1.0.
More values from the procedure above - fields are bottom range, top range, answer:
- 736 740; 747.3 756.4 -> 1.05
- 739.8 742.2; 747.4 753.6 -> 1.03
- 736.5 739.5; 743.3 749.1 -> 1.02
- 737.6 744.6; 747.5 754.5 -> 1.04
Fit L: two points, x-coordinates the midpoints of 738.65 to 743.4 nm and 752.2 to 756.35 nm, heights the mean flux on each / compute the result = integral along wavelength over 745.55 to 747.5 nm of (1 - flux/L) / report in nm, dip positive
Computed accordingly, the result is 0.02 nm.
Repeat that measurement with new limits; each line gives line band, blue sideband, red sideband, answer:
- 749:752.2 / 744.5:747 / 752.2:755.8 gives 0.03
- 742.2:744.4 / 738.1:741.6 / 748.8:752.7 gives -0.04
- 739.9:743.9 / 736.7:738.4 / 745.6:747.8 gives 0.02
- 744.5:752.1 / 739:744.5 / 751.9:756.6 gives 0.06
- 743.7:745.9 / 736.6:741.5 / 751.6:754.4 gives 0.03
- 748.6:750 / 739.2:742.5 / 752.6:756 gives 0.01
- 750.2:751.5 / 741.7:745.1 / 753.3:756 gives 0.02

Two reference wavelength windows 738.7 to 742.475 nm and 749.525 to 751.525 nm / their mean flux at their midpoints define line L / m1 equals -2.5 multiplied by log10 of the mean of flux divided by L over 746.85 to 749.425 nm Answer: -0.03 mag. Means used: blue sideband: 33.6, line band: 34.4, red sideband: 33.4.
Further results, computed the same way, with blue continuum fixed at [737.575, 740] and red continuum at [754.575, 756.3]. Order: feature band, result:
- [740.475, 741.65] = -0.02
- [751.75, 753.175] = 0.00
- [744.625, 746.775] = 0.01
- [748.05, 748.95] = -0.02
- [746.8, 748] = -0.03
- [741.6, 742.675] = -0.01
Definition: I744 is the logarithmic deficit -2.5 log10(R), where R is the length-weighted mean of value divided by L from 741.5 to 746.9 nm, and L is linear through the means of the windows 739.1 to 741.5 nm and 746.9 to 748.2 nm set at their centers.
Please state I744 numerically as 0.015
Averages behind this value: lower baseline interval 33.5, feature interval 33.7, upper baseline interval 34.8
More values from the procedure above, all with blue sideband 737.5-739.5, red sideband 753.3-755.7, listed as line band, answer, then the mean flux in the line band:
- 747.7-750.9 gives 0.003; 33.9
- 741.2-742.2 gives -0.012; 34.1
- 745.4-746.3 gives 0.013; 33.5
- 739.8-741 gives 0.010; 33.4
